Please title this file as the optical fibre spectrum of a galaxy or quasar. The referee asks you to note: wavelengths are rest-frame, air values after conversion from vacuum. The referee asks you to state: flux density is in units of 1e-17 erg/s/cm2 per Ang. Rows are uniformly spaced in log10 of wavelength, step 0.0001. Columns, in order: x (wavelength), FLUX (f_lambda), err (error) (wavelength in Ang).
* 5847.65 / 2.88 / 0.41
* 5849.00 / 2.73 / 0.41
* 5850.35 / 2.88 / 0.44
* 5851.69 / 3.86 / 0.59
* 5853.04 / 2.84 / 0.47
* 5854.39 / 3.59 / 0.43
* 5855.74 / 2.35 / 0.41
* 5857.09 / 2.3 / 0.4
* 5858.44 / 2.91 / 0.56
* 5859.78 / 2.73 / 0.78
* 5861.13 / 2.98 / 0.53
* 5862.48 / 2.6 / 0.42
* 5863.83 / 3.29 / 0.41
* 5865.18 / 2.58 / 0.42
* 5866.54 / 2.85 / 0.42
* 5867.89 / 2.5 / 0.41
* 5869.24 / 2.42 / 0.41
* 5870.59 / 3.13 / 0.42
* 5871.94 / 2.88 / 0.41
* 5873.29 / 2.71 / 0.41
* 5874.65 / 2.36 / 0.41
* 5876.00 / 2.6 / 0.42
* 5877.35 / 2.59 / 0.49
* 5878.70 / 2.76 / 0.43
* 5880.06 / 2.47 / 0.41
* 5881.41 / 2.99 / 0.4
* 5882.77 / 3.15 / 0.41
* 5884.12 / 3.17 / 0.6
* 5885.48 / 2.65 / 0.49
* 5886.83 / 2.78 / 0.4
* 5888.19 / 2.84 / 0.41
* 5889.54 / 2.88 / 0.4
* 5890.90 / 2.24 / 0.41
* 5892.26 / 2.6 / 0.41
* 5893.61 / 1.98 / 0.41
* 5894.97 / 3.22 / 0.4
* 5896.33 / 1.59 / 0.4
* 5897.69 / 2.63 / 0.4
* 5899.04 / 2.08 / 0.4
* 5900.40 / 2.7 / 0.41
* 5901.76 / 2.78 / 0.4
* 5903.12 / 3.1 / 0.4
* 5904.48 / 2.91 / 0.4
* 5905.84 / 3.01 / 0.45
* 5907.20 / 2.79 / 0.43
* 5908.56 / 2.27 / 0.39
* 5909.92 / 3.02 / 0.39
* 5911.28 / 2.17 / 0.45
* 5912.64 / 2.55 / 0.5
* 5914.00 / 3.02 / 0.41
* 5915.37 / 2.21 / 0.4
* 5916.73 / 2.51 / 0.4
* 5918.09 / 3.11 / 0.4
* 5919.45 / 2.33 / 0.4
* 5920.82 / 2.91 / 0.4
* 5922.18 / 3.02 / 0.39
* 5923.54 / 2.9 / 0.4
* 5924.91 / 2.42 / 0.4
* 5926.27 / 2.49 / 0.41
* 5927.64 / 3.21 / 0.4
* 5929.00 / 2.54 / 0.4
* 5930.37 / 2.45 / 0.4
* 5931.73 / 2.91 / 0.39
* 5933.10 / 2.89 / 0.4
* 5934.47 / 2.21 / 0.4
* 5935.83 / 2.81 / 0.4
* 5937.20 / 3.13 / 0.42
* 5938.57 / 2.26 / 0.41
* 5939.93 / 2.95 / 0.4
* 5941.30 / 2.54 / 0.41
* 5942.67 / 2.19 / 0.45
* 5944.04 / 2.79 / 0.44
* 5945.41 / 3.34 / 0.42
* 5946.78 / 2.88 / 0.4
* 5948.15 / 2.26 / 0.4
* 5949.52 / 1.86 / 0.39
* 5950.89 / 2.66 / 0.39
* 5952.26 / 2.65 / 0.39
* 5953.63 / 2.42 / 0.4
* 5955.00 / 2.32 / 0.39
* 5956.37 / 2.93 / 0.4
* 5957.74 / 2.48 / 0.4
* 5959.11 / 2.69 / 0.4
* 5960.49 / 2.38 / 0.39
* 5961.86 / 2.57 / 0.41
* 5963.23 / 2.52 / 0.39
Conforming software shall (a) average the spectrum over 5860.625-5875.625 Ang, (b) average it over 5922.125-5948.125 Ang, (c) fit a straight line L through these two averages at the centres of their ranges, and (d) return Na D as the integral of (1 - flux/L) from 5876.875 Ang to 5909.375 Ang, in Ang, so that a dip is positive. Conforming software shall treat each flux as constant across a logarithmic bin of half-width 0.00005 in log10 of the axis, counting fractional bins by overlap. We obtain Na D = 0.7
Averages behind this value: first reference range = 2.75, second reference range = 2.71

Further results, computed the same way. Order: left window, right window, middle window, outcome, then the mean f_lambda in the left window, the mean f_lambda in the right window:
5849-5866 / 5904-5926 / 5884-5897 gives 0.99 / 2.9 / 2.69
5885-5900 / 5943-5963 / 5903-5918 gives -0.97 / 2.5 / 2.58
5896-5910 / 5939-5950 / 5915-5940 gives -0.76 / 2.63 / 2.61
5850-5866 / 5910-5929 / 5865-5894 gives 1.38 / 2.91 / 2.69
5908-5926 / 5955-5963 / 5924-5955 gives -0.15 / 2.65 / 2.58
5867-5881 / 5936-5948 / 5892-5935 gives 0.95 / 2.65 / 2.74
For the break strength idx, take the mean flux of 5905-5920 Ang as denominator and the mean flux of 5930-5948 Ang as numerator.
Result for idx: 1.03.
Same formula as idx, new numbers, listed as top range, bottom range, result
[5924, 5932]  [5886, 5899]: 1.06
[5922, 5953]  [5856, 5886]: 0.97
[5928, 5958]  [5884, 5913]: 1.00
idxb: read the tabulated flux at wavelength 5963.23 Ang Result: 2.52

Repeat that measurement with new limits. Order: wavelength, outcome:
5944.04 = 2.79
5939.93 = 2.95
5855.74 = 2.35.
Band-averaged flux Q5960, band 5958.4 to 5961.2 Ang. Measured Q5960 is 2.53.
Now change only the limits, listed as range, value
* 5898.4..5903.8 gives 2.67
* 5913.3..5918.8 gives 2.71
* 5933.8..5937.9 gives 2.72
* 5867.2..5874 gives 2.73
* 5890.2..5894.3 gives 2.28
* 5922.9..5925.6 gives 2.65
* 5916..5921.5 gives 2.71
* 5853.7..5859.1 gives 2.78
